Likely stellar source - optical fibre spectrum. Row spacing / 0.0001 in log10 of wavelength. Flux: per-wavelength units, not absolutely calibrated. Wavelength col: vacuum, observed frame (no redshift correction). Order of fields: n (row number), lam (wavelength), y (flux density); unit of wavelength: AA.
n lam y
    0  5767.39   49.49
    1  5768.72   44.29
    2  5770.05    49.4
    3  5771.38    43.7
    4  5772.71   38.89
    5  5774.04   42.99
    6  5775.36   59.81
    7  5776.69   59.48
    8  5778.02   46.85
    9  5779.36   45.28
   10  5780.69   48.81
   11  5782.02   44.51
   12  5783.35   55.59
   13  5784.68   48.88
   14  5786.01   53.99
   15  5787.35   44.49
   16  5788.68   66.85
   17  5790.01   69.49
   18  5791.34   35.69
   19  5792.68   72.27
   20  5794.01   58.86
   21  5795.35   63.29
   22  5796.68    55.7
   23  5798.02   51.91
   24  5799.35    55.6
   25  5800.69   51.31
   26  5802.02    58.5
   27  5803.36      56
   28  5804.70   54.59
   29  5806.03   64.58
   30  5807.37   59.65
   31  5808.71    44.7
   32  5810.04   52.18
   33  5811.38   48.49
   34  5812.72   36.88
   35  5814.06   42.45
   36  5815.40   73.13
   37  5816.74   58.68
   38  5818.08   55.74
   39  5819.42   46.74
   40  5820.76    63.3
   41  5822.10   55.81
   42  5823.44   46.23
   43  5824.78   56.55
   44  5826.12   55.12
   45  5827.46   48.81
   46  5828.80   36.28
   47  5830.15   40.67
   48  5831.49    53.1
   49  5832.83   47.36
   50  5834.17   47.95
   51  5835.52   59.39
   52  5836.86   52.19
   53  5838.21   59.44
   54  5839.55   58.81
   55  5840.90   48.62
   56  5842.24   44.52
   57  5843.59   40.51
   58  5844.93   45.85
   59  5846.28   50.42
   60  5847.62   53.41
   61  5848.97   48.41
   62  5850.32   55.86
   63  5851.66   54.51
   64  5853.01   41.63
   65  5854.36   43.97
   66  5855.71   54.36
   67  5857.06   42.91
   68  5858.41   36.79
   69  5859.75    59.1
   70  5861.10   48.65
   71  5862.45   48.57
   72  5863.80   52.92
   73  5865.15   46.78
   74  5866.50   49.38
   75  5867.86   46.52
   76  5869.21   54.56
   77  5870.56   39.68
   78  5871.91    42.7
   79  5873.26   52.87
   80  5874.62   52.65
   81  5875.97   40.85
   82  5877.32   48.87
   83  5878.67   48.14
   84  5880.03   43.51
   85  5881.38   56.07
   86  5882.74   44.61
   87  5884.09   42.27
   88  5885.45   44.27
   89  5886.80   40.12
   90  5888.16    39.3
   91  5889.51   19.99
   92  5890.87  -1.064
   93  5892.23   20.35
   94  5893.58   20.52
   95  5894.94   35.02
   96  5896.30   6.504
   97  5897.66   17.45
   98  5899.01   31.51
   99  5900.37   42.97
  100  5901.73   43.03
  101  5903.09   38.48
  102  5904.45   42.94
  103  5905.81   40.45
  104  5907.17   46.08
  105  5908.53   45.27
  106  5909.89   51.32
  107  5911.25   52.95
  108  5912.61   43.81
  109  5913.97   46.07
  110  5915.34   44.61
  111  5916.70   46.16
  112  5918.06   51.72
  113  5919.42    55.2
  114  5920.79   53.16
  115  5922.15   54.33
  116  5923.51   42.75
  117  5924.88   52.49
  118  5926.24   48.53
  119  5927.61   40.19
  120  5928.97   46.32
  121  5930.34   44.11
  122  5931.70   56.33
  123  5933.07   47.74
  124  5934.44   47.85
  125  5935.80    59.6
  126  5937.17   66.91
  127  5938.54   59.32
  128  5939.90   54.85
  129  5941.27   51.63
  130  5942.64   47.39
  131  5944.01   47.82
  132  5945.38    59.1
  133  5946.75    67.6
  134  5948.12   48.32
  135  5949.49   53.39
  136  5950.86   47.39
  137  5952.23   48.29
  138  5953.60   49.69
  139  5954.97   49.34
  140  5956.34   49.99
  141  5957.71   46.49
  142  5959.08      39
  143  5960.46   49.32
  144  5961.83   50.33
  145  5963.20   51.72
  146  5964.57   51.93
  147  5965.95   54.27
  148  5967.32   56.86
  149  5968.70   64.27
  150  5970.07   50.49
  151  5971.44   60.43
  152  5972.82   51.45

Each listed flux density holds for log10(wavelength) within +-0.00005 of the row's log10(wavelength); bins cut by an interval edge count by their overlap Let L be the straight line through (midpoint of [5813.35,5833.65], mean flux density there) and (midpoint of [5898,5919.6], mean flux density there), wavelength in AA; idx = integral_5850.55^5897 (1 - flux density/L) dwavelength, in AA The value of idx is 5.8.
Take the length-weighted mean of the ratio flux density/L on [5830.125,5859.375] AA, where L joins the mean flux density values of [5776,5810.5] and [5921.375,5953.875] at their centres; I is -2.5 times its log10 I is 0.09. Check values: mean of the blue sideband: 54.6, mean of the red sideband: 51.8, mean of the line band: 49.4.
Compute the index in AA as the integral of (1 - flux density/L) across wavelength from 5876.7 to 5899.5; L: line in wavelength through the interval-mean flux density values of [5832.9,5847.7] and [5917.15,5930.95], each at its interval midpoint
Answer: 7.79 AA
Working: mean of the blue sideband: 50.8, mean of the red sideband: 48.9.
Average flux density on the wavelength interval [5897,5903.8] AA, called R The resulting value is 34.8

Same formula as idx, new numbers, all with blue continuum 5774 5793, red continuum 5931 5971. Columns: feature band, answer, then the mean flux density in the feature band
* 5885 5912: 9.71 AA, 33.8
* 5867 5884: 1.74 AA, 47.4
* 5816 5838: 0.49 AA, 51.7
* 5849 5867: 1.37 AA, 48.9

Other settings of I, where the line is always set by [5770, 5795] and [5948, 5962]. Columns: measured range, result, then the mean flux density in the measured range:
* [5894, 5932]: 0.138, 43.3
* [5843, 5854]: 0.041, 48.8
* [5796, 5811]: -0.066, 54.9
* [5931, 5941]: -0.150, 55.9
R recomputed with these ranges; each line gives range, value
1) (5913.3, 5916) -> 45.2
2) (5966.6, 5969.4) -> 60.5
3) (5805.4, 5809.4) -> 56.2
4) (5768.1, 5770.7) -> 46.8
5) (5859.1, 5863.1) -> 52.1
